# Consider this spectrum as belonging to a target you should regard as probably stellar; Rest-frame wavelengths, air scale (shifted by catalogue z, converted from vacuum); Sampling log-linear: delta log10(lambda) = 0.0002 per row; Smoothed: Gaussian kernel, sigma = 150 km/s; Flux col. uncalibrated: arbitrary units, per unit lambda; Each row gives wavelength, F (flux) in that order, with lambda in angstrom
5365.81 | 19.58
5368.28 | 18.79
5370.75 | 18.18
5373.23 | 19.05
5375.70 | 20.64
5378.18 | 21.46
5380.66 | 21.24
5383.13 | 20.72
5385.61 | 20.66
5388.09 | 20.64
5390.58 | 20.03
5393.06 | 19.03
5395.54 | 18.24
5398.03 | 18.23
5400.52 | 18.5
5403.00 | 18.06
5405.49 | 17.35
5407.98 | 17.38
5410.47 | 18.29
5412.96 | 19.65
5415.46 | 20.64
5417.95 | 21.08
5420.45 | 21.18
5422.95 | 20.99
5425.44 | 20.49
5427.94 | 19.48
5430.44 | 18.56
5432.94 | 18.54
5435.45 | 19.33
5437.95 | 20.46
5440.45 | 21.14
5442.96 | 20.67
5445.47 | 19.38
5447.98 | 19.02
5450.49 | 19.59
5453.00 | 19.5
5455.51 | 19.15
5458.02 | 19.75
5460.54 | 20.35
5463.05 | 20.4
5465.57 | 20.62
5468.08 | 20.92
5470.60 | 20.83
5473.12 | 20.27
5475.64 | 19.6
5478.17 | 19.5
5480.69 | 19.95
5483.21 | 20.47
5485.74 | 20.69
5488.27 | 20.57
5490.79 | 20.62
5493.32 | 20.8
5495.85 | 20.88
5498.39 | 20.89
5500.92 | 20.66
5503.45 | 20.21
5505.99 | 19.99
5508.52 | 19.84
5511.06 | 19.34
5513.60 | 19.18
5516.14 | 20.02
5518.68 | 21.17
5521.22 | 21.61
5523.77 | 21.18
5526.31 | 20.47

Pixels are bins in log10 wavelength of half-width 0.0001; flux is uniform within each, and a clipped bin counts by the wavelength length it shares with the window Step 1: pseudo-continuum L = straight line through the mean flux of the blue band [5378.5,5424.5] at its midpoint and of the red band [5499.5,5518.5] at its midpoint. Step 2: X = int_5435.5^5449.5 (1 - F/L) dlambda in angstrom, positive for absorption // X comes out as -0.2 angstrom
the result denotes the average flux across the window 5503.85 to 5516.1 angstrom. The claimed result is 19.7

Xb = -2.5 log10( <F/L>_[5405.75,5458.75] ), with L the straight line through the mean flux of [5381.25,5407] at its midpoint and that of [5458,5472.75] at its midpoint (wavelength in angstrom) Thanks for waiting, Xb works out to 0.012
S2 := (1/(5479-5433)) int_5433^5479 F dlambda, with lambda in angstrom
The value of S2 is 20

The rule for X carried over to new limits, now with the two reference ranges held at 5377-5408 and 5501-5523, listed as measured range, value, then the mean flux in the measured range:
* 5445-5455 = 0.23 angstrom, 19.4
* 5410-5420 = -0.29 angstrom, 20.1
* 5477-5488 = -0.10 angstrom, 20.2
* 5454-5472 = -0.35 angstrom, 20.3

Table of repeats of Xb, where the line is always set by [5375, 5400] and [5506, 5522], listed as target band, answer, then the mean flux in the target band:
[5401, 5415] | 0.098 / 18.3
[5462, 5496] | -0.017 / 20.4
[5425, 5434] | 0.049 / 19.2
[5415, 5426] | -0.046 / 20.9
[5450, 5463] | 0.019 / 19.7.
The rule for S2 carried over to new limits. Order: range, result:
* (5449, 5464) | 19.8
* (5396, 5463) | 19.5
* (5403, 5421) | 19.2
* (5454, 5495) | 20.3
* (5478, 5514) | 20.3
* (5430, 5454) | 19.7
